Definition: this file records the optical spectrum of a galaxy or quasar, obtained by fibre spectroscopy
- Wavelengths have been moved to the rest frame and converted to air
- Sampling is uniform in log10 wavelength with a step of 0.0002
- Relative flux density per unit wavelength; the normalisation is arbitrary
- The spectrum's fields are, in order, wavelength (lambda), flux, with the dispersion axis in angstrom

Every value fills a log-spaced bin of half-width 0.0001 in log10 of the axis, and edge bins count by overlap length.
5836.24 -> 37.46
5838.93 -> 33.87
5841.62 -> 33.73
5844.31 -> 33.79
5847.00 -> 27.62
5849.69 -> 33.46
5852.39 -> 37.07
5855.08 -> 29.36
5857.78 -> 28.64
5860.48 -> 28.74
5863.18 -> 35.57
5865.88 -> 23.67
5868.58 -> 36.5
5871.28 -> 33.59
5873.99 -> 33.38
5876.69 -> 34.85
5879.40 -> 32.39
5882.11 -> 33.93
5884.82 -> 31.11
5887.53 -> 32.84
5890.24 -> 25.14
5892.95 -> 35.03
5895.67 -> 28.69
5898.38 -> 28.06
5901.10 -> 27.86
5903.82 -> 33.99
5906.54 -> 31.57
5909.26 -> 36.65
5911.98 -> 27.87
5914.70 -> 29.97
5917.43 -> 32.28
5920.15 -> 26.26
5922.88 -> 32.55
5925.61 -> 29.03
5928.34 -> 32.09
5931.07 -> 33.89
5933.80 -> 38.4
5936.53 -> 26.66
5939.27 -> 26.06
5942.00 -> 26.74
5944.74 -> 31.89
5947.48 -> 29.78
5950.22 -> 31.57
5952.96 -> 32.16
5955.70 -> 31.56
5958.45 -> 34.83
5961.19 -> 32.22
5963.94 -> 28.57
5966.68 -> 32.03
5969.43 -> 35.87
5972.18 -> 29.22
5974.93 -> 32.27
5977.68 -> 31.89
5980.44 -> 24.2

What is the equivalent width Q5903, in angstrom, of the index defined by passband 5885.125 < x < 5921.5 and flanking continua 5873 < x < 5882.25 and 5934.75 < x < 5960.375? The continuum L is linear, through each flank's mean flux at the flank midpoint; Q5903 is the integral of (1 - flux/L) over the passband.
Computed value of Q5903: 2.1 angstrom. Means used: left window 33.6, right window 30.3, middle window 30.5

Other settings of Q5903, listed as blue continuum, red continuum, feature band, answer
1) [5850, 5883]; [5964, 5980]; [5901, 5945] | 1.4 angstrom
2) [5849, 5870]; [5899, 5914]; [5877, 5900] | 0.3 angstrom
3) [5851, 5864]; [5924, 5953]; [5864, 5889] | -0.8 angstrom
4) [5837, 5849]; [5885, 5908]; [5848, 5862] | 0.3 angstrom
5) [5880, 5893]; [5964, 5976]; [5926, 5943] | 0.6 angstrom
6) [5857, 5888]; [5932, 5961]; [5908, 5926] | 0.4 angstrom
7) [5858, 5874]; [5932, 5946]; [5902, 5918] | -0.7 angstrom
